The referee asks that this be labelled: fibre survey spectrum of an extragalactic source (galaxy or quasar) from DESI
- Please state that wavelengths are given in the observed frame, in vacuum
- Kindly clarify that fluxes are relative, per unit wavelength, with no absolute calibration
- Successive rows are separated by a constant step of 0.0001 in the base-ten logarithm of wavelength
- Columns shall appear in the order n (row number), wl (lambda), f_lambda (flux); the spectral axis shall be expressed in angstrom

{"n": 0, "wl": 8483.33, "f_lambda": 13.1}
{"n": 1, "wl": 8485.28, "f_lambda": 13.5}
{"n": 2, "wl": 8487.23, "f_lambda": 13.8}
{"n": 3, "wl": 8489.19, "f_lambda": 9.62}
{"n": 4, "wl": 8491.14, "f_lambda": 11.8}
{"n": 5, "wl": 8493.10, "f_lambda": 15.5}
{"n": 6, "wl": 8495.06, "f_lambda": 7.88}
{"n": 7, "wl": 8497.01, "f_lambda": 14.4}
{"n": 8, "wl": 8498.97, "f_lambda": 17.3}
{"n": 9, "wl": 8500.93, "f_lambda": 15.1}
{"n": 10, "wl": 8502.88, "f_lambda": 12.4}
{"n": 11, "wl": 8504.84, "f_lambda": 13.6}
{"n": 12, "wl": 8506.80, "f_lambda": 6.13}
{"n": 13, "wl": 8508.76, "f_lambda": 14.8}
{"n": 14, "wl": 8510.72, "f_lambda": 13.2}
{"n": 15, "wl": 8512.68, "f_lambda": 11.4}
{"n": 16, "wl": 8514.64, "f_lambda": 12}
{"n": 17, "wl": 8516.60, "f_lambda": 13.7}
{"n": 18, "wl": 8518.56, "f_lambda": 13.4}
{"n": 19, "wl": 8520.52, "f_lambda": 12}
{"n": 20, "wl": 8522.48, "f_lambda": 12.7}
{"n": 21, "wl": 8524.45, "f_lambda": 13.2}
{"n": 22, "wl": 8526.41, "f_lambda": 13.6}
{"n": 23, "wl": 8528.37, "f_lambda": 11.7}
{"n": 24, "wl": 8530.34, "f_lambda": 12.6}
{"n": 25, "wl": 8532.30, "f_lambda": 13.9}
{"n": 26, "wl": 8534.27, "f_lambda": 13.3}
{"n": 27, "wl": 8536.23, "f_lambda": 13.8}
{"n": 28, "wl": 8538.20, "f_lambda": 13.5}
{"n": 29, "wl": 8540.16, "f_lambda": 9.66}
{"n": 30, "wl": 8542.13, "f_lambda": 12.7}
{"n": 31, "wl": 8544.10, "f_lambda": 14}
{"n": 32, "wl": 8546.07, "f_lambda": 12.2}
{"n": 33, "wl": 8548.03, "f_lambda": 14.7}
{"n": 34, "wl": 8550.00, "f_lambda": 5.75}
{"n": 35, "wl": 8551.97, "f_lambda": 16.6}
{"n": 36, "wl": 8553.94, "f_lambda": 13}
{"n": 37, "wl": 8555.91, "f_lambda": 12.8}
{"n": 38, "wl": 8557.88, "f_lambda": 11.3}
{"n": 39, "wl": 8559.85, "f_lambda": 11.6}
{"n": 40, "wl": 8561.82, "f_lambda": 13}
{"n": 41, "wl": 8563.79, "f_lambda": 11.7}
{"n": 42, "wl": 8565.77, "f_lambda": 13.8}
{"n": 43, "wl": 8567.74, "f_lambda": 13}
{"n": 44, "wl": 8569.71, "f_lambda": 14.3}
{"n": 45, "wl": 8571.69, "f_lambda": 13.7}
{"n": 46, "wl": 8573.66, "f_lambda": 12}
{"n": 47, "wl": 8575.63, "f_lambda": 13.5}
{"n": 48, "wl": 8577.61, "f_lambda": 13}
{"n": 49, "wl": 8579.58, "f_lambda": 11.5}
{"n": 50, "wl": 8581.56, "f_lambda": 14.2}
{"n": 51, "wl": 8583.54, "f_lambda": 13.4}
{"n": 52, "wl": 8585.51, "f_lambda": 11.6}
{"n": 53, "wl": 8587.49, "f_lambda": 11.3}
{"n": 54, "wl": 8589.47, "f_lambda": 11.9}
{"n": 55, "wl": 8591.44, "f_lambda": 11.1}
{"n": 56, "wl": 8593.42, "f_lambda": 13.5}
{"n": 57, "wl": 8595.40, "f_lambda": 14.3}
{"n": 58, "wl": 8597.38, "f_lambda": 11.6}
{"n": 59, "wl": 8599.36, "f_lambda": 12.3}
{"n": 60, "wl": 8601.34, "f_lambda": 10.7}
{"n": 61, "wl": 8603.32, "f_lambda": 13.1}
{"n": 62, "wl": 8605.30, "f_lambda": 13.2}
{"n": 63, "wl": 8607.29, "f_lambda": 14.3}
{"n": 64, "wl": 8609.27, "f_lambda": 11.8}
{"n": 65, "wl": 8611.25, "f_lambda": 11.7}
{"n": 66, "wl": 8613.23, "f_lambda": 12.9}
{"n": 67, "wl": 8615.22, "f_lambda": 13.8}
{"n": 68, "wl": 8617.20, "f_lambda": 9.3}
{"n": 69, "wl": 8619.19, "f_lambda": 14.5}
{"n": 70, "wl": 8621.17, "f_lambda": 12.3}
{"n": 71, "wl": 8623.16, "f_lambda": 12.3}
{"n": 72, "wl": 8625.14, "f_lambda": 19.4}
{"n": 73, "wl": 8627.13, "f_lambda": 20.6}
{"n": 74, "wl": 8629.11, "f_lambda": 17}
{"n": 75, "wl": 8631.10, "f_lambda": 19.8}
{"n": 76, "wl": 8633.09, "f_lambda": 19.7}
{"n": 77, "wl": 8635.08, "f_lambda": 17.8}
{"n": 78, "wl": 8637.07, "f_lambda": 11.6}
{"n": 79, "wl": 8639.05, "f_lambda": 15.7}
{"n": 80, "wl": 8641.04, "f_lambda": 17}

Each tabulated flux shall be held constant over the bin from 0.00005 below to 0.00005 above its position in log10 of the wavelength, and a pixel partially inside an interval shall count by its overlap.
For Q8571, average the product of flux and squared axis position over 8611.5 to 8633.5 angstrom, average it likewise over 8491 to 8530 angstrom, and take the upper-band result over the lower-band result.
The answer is 1.23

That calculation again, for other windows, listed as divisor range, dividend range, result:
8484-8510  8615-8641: 1.28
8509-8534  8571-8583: 1.02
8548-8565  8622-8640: 1.43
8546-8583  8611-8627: 1.09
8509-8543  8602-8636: 1.19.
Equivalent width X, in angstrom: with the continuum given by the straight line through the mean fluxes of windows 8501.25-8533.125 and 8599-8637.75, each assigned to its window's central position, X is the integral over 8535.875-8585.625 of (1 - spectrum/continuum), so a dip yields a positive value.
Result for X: 2.5 angstrom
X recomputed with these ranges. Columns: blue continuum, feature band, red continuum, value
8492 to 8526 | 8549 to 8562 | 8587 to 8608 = 0.7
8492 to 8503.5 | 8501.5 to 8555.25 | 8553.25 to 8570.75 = 2.7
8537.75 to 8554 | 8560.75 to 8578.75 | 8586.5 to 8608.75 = -1.0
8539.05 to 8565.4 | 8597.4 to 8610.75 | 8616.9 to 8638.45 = 2.2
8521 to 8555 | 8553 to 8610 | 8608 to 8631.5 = 4.3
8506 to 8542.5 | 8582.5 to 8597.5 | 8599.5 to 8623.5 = 0.1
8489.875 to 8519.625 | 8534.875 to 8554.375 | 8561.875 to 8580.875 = 0.5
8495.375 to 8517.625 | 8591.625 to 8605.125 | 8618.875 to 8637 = 2.9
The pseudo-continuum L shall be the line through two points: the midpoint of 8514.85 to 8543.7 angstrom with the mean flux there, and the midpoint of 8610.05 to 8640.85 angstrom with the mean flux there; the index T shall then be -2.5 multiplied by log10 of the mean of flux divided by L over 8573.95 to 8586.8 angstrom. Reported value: 0.108 mag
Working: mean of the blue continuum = 12.8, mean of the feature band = 12.8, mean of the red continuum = 15.3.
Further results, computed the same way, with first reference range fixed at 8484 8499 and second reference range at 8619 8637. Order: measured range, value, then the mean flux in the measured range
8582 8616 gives 0.27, 12.5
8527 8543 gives 0.11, 12.7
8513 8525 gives 0.07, 12.7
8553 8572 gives 0.16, 12.8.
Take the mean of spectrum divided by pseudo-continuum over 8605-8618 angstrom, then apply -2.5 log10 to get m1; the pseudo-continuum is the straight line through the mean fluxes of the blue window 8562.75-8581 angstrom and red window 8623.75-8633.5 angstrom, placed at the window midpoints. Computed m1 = 0.35 mag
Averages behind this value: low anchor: 13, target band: 12.4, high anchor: 19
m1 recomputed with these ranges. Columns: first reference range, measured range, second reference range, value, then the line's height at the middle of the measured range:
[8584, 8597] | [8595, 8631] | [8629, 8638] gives 0.09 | 14.9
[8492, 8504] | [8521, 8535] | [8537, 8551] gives -0.04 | 12.5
